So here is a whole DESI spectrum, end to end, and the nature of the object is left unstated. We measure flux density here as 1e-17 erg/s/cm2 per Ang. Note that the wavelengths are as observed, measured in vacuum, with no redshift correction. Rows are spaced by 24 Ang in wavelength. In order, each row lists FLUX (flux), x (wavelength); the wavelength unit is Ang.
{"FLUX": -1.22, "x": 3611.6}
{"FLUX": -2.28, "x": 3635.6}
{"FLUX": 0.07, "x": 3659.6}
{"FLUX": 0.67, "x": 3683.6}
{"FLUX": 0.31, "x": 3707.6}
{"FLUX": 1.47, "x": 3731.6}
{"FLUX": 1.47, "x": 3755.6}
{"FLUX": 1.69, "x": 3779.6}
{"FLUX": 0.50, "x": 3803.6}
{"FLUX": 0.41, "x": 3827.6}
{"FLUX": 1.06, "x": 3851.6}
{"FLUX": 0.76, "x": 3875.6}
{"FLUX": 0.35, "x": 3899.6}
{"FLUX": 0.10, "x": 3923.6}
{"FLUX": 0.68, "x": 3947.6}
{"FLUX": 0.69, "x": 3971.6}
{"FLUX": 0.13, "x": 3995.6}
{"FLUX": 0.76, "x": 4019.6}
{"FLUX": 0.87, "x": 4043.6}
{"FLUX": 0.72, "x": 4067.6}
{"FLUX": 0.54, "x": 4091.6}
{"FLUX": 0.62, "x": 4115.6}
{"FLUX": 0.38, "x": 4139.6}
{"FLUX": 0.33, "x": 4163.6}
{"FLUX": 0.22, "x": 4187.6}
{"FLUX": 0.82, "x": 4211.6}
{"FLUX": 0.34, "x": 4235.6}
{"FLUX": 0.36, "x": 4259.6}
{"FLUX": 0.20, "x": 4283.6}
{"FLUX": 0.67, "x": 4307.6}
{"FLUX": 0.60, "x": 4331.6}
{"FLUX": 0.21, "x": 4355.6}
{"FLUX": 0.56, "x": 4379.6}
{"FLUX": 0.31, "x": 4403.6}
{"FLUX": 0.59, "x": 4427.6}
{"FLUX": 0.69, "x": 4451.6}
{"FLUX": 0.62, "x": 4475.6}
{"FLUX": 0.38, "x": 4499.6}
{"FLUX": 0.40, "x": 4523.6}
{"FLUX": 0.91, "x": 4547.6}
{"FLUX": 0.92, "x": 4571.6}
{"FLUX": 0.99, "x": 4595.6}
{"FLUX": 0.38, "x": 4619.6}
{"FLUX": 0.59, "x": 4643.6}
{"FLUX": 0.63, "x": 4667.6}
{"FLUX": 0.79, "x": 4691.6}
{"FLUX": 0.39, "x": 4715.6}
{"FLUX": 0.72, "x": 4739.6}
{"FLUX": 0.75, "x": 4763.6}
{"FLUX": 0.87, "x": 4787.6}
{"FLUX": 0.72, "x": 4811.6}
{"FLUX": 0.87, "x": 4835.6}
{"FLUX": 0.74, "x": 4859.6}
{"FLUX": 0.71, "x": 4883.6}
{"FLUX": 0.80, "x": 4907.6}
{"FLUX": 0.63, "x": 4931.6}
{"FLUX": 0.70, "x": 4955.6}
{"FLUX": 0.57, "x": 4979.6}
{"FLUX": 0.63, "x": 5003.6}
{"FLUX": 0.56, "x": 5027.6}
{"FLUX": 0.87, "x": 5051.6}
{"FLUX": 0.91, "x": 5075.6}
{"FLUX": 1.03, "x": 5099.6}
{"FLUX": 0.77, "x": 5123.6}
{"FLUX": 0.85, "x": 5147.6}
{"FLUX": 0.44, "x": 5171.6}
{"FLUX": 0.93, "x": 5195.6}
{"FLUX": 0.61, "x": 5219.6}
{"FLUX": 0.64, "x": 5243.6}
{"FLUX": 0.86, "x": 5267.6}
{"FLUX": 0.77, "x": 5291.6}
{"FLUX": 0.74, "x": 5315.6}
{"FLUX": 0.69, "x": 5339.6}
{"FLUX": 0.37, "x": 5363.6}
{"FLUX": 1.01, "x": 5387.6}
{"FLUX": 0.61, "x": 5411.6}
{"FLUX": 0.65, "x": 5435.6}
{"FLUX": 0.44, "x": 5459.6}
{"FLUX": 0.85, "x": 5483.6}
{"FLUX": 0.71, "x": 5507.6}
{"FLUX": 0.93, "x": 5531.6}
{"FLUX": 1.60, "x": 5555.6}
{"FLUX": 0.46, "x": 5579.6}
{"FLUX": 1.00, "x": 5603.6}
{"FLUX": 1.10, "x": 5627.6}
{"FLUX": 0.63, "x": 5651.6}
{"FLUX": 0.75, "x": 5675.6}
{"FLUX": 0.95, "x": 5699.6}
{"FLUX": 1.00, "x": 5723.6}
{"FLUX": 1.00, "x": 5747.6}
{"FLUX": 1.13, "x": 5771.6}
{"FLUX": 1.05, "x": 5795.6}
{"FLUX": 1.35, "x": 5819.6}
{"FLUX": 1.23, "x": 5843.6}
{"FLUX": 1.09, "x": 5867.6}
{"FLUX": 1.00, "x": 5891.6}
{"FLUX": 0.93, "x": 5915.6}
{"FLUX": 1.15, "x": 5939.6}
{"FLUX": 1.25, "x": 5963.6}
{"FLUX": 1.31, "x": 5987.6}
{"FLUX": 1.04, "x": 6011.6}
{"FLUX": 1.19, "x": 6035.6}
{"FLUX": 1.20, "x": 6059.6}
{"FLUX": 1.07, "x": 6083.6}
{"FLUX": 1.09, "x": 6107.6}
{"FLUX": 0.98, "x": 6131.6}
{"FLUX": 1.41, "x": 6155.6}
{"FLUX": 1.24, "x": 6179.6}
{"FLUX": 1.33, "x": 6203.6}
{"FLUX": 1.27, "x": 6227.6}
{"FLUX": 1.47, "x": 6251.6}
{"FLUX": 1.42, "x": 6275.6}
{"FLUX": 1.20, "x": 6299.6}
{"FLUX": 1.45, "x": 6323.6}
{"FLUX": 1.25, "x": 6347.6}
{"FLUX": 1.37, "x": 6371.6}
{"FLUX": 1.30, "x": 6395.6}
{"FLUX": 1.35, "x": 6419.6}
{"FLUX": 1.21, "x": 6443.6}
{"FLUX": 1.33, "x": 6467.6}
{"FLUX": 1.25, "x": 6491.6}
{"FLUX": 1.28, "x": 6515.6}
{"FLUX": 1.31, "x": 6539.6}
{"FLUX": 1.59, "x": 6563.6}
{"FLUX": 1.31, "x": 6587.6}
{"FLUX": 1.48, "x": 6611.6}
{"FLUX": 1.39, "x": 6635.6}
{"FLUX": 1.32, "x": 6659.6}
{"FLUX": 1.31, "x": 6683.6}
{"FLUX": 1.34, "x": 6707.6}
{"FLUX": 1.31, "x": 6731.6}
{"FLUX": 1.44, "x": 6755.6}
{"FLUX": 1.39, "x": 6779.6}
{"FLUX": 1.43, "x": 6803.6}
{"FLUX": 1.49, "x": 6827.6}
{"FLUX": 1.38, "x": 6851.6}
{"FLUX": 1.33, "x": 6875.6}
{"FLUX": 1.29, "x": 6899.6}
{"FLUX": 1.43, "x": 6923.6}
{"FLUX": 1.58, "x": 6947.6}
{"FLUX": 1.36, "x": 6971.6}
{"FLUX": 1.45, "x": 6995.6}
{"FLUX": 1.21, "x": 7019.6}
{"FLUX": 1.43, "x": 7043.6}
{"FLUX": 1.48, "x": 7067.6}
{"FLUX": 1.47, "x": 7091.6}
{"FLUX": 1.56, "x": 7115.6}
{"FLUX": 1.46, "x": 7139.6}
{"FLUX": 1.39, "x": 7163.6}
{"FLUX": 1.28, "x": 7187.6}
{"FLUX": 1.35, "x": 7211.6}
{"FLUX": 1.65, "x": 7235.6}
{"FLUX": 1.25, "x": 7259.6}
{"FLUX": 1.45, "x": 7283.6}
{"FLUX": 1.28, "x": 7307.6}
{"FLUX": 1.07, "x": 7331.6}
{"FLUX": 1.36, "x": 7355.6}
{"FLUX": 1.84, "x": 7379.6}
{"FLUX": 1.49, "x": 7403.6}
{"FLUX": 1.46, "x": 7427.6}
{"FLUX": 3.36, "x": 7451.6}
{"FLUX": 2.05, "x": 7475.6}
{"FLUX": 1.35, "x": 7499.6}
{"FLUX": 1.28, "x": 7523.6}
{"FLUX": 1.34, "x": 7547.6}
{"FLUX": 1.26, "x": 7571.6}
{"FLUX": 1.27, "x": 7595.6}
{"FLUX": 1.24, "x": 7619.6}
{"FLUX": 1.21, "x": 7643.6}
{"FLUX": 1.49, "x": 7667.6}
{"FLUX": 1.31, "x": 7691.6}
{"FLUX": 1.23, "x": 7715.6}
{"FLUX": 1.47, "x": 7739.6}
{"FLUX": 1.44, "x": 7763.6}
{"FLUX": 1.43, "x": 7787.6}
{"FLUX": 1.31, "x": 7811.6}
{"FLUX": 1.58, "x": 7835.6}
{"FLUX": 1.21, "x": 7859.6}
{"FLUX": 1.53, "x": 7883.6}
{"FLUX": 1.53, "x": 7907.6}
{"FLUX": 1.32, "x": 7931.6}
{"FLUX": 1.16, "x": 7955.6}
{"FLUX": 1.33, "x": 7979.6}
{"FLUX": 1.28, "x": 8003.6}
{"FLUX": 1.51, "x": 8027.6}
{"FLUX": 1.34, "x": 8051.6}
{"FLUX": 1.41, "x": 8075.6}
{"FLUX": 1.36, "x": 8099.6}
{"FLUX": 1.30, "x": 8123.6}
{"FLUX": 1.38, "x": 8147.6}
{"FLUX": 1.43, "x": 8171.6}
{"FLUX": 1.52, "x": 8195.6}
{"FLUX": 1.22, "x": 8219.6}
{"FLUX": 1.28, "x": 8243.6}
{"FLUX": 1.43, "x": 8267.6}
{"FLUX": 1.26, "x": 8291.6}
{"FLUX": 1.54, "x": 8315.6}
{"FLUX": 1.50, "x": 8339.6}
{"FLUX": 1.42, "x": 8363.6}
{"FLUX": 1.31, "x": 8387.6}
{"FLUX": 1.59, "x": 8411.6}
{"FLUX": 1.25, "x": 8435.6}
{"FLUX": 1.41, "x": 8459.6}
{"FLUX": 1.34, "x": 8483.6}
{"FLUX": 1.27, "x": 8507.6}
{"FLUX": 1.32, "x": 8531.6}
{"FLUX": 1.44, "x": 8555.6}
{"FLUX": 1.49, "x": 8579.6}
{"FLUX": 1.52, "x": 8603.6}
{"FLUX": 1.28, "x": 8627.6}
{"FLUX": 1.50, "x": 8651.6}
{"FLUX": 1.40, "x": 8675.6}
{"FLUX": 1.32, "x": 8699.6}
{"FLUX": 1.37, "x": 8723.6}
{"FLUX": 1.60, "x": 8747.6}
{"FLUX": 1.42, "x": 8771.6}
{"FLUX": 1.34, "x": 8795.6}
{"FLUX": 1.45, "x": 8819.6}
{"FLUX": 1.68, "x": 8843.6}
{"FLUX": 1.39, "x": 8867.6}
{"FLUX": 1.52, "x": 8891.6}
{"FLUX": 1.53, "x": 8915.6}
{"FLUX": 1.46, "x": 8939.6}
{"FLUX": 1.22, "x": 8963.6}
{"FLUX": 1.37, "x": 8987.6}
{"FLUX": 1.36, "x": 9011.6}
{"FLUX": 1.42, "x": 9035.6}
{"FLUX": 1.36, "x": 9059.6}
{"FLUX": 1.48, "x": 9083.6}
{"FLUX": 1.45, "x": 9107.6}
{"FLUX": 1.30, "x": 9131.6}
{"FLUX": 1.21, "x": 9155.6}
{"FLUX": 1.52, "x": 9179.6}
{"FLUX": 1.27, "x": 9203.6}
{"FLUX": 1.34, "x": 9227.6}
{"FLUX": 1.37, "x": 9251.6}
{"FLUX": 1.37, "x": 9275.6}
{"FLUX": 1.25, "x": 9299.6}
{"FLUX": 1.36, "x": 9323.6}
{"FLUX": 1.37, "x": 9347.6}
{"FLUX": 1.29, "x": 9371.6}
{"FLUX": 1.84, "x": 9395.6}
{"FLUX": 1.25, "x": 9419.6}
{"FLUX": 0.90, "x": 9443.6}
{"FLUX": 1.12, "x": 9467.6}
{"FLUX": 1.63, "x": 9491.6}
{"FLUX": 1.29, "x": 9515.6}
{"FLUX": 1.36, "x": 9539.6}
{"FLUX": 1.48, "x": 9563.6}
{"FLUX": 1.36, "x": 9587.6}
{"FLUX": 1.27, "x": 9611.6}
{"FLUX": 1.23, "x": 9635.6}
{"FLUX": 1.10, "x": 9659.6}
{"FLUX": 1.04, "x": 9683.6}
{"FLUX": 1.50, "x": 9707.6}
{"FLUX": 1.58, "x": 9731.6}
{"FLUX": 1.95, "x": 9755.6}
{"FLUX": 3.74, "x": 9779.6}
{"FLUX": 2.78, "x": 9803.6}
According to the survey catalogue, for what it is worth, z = 0.490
